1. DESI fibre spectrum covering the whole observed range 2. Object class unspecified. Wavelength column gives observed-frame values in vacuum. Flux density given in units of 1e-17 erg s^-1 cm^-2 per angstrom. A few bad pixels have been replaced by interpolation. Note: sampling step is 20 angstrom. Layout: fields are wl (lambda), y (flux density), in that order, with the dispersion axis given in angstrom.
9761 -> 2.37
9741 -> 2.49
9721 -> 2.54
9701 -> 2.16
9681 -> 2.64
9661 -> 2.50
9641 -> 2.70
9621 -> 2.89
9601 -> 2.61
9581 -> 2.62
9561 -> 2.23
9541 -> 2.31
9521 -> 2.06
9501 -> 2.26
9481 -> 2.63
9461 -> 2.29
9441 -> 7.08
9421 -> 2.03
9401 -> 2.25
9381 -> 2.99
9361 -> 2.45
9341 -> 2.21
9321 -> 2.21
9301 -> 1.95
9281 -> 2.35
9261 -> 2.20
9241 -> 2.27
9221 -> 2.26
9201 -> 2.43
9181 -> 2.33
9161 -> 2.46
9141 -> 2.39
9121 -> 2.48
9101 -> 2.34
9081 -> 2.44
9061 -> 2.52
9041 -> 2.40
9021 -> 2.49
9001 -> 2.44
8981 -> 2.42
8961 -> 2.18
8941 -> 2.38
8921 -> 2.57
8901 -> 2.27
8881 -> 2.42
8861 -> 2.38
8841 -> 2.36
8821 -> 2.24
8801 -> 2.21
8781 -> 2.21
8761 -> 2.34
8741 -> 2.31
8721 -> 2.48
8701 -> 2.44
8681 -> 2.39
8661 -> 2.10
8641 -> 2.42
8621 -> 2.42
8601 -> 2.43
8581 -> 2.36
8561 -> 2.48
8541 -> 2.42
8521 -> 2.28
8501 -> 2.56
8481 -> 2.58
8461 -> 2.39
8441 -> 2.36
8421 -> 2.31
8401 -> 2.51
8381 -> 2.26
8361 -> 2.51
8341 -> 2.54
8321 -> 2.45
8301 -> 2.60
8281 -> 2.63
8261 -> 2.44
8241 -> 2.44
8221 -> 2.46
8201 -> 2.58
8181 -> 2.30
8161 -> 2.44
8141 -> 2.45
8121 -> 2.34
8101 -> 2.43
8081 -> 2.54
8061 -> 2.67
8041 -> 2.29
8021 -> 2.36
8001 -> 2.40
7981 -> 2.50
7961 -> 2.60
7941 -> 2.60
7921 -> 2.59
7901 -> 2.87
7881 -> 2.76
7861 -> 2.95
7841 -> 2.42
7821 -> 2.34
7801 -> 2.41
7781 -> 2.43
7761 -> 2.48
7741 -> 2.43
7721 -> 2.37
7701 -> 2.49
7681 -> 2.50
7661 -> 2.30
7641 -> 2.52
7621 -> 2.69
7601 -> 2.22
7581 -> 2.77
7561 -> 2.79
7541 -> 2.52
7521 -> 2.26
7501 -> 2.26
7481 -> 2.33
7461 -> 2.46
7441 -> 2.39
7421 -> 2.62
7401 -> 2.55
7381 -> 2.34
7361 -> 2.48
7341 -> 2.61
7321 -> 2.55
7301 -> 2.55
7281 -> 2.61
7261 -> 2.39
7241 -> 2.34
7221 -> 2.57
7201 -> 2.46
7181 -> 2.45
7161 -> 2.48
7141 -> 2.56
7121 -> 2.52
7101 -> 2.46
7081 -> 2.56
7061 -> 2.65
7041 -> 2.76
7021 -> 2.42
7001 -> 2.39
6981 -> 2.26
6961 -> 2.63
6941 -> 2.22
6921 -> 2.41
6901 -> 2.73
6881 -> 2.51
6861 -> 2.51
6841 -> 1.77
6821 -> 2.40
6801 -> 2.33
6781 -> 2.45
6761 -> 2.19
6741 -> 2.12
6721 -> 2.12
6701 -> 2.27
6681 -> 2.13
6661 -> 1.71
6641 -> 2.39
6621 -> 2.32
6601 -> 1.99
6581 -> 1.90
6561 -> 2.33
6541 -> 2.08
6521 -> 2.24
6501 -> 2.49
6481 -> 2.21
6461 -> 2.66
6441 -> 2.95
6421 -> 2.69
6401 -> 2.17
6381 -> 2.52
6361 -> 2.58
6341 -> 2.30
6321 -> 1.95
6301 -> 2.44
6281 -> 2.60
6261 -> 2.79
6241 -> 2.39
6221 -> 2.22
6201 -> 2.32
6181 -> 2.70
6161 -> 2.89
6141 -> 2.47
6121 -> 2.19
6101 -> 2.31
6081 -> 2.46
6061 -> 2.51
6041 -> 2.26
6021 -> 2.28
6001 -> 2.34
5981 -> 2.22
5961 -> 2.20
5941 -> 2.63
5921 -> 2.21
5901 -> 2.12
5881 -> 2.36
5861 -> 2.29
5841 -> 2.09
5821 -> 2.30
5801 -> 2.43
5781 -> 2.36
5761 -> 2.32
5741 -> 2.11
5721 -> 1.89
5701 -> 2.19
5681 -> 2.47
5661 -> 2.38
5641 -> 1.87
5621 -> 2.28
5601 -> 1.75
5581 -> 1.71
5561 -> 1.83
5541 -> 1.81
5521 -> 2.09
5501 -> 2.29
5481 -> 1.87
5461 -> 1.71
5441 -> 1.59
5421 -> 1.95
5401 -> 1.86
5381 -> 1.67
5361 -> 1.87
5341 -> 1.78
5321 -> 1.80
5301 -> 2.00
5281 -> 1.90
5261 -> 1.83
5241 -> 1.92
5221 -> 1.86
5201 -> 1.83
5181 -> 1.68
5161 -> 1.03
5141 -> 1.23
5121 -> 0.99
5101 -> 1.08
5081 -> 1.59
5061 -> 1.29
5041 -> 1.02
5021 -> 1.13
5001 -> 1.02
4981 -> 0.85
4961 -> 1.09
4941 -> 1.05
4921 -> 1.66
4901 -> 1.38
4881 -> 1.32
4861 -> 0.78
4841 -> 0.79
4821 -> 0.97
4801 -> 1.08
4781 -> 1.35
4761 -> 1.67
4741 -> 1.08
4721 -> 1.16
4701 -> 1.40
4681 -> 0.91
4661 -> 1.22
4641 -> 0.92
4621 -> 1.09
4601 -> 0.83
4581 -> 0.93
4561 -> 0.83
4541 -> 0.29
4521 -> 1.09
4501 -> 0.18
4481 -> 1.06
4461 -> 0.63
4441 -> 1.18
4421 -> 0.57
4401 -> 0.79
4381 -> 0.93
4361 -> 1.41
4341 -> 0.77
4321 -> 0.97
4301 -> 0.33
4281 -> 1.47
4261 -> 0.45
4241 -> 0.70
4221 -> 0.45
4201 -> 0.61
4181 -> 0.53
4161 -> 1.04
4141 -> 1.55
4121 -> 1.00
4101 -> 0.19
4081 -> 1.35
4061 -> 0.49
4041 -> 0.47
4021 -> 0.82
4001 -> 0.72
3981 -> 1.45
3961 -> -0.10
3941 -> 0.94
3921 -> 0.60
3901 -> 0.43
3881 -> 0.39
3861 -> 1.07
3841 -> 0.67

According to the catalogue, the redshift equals 0.30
